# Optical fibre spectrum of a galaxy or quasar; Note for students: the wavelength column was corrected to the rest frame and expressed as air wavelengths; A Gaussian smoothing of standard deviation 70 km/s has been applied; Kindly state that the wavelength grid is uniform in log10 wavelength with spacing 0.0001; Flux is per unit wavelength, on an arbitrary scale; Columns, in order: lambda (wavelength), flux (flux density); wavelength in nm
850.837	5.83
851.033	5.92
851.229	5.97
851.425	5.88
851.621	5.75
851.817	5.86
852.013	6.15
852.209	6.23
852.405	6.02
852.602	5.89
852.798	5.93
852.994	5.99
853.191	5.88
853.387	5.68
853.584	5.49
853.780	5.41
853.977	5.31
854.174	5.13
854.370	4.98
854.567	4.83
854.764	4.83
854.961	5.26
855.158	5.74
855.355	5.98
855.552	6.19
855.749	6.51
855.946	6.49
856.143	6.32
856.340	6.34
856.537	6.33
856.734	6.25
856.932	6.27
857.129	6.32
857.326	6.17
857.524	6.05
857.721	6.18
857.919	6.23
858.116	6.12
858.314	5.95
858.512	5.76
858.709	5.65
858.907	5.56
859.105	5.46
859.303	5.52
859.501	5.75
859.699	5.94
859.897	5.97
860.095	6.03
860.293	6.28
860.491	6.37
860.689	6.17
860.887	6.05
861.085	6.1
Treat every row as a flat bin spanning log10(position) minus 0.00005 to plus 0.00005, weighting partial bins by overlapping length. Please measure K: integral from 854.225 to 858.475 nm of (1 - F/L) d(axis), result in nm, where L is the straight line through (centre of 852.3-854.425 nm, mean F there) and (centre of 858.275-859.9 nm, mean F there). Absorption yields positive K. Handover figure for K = -0.22 nm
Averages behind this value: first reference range 5.63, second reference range 5.7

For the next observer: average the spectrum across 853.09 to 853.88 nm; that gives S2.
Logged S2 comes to 5.61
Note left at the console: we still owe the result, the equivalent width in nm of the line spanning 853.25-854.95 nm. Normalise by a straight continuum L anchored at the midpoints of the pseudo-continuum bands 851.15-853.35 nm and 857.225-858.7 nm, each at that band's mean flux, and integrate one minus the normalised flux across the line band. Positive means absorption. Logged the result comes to 0.21 nm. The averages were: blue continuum 5.95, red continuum 6.04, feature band 5.23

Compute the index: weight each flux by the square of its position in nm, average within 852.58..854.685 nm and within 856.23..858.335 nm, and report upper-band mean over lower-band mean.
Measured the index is 1.1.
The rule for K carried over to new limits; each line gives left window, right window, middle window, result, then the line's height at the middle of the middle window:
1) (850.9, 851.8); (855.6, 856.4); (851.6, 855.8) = 0.319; 6.15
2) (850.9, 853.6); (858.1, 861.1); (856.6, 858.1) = -0.076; 5.91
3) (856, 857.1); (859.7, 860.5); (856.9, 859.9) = 0.139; 6.21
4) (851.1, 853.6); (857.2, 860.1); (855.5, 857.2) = -0.127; 5.9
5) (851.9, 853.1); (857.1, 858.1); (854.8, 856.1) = 0.028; 6.12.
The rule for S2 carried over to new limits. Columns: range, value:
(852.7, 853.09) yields 5.97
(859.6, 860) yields 5.96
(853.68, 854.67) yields 5.13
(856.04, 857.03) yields 6.3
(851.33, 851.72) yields 5.82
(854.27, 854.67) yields 4.91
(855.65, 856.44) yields 6.42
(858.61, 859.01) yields 5.61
